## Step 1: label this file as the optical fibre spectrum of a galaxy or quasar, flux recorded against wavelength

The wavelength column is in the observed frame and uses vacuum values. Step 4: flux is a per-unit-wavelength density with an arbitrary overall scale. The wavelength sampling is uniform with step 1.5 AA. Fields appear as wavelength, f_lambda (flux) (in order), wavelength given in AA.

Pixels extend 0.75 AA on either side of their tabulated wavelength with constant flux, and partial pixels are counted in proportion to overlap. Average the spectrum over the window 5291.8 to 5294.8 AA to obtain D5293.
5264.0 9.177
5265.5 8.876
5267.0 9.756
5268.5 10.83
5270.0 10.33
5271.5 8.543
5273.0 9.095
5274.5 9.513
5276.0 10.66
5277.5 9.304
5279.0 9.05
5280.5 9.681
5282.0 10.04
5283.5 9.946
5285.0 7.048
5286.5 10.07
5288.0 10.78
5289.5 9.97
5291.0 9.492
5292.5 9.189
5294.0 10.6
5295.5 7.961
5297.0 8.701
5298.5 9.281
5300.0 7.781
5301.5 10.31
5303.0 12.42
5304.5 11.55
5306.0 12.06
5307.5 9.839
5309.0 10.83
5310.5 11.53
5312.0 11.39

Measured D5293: 9.87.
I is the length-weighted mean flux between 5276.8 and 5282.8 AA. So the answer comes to 9.52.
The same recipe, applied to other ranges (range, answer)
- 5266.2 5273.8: 9.7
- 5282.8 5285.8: 8.5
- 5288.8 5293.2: 9.55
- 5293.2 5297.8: 9.09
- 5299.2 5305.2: 10.5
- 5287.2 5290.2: 10.4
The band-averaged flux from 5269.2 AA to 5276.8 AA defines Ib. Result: 9.63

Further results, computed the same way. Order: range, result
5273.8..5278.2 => 9.84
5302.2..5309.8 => 11.3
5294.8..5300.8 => 8.45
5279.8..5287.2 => 9.35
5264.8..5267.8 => 9.35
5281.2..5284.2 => 9.99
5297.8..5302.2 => 9.11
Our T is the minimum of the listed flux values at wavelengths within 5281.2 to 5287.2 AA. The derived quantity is 7.048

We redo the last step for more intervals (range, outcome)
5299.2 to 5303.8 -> 7.781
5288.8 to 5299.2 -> 7.961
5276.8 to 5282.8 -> 9.05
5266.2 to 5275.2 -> 8.543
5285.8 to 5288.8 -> 10.07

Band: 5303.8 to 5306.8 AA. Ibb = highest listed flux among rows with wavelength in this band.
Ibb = 12.06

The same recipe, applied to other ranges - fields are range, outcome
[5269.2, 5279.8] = 10.66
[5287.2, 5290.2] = 10.78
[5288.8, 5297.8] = 10.6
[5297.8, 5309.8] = 12.42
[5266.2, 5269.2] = 10.83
